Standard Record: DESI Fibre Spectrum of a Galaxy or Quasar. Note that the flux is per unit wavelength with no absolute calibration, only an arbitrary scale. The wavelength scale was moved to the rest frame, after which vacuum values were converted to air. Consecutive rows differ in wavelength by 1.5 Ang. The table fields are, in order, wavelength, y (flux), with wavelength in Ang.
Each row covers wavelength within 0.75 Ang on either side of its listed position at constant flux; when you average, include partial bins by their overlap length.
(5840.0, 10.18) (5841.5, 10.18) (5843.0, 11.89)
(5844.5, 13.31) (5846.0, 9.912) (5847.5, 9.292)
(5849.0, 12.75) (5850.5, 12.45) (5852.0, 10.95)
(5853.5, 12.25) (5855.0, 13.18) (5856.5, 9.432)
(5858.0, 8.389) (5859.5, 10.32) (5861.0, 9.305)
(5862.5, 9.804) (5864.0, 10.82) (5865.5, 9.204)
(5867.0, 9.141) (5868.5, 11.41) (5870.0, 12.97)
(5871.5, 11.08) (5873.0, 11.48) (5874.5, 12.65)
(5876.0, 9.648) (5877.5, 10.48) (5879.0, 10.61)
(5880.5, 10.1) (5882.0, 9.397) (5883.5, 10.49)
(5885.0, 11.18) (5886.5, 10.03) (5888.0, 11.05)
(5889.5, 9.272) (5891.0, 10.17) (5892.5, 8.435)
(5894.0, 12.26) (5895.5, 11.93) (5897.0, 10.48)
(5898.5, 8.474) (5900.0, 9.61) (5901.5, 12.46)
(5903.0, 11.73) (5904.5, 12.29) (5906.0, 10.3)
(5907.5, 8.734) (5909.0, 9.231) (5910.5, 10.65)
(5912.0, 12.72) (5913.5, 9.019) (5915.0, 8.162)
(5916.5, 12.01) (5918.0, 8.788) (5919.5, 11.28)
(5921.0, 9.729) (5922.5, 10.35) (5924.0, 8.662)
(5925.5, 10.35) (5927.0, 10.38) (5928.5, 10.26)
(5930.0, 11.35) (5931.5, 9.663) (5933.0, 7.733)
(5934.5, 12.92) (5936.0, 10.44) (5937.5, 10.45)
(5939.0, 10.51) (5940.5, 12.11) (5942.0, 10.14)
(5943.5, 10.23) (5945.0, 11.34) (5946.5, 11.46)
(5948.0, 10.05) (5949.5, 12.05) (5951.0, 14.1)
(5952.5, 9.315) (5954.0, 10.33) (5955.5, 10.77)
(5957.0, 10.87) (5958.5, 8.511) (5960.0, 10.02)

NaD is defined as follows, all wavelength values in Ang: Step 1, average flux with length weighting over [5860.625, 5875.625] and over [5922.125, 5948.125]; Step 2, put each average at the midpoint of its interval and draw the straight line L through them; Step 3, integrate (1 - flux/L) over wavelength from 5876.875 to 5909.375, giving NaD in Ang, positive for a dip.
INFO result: 0.8 Ang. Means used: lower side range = 10.8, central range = 10.4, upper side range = 10.5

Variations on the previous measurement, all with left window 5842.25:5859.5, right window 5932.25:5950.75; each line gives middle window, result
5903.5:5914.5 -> 0.60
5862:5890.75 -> 1.42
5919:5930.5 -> 0.72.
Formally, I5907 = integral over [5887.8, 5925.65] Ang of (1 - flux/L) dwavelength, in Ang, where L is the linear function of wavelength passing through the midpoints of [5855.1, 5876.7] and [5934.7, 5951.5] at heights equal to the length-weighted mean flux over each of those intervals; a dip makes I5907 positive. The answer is 1.93 Ang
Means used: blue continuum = 10.5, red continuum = 11.2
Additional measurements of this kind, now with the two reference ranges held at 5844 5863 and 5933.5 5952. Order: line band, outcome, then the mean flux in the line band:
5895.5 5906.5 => 0.2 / 10.9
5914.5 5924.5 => 1.1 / 9.93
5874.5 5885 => 0.6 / 10.4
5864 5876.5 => 0.0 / 11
